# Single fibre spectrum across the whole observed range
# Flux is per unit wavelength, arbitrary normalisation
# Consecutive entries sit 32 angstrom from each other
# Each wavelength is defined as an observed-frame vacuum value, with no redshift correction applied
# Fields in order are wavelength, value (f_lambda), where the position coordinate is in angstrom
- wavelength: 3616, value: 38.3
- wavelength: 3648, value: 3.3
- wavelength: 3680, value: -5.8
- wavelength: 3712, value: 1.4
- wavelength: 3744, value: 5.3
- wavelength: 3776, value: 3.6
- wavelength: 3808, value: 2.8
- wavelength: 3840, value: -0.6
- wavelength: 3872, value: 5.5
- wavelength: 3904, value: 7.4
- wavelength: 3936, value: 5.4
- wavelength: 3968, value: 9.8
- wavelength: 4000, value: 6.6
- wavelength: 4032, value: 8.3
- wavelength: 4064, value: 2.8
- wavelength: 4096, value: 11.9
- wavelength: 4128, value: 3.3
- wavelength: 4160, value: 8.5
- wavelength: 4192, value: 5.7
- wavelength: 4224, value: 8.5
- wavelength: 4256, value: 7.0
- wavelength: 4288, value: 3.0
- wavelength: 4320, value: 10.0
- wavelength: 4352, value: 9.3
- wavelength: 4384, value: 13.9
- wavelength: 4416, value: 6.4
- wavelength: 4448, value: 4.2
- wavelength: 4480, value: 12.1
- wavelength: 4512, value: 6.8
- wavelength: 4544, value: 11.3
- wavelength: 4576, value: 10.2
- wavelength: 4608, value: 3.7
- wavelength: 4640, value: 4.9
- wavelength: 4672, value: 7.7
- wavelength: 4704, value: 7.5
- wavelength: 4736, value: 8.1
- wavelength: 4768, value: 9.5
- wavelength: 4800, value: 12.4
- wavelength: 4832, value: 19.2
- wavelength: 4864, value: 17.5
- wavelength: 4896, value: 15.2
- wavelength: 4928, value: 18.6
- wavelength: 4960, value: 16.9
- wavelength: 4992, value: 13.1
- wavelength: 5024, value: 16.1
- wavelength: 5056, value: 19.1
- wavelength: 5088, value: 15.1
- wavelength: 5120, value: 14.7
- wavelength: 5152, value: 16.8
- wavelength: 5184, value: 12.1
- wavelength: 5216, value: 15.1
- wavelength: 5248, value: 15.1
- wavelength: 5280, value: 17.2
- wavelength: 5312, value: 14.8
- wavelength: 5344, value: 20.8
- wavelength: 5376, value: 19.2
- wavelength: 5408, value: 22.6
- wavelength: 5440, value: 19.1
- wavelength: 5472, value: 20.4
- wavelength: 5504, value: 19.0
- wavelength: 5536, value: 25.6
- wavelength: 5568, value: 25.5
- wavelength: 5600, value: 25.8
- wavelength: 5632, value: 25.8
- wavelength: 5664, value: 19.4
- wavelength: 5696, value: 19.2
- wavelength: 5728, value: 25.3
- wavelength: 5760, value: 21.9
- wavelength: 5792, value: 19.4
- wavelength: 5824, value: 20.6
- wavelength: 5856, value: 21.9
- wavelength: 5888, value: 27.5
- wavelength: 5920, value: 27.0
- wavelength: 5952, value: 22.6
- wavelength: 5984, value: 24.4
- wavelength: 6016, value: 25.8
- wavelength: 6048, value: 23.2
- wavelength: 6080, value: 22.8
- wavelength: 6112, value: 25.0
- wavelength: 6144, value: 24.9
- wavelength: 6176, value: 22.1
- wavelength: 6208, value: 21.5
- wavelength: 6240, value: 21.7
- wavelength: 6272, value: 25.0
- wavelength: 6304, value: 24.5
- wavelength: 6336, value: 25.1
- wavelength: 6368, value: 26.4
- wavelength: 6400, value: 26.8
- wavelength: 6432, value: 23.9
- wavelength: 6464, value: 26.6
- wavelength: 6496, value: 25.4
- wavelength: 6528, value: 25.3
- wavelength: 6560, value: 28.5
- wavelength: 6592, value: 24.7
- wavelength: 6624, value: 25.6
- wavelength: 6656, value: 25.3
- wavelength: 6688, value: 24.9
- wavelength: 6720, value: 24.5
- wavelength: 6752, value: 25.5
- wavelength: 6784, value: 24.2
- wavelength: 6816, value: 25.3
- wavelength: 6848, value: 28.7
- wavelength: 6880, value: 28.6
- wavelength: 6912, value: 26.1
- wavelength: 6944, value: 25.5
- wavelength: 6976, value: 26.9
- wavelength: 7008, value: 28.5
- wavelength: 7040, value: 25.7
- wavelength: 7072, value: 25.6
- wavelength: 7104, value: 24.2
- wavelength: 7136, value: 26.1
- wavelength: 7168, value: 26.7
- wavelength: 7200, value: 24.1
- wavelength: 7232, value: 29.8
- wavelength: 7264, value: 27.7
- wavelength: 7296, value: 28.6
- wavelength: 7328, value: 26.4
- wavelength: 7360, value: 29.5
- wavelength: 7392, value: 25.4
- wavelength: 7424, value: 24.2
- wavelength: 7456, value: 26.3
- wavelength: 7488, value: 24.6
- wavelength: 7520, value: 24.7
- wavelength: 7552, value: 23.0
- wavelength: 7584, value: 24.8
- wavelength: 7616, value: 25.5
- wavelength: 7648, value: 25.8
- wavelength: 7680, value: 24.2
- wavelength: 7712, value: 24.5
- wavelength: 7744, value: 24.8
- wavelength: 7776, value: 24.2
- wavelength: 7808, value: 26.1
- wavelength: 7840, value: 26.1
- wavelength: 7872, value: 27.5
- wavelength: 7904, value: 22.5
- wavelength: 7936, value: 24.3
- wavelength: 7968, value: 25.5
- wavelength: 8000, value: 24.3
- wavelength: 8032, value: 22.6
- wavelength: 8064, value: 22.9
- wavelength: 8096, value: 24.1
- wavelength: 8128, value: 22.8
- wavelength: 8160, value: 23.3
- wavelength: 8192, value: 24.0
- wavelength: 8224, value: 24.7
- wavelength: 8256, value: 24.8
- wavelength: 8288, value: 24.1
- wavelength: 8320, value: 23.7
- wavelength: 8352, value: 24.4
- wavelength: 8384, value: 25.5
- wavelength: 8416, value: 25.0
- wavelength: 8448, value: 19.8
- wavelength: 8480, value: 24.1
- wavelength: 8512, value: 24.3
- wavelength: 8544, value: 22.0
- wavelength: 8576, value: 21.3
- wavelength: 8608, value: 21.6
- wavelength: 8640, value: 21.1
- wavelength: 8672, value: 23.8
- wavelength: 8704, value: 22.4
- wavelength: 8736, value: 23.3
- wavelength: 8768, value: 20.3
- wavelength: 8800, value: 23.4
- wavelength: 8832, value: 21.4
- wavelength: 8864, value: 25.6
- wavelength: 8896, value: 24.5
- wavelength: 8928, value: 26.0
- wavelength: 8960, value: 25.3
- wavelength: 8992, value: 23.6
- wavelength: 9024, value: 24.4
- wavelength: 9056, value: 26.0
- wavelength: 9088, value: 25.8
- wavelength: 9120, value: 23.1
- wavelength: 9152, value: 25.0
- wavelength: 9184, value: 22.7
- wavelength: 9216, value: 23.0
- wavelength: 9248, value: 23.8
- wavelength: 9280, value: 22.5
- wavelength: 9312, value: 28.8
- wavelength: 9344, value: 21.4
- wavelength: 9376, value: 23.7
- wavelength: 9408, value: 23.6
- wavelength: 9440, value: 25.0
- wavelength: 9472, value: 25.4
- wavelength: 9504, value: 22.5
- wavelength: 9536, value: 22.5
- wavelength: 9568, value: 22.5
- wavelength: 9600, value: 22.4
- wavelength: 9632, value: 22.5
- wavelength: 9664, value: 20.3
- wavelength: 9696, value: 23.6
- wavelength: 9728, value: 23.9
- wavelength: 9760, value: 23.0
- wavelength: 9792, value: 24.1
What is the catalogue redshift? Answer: 0.20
